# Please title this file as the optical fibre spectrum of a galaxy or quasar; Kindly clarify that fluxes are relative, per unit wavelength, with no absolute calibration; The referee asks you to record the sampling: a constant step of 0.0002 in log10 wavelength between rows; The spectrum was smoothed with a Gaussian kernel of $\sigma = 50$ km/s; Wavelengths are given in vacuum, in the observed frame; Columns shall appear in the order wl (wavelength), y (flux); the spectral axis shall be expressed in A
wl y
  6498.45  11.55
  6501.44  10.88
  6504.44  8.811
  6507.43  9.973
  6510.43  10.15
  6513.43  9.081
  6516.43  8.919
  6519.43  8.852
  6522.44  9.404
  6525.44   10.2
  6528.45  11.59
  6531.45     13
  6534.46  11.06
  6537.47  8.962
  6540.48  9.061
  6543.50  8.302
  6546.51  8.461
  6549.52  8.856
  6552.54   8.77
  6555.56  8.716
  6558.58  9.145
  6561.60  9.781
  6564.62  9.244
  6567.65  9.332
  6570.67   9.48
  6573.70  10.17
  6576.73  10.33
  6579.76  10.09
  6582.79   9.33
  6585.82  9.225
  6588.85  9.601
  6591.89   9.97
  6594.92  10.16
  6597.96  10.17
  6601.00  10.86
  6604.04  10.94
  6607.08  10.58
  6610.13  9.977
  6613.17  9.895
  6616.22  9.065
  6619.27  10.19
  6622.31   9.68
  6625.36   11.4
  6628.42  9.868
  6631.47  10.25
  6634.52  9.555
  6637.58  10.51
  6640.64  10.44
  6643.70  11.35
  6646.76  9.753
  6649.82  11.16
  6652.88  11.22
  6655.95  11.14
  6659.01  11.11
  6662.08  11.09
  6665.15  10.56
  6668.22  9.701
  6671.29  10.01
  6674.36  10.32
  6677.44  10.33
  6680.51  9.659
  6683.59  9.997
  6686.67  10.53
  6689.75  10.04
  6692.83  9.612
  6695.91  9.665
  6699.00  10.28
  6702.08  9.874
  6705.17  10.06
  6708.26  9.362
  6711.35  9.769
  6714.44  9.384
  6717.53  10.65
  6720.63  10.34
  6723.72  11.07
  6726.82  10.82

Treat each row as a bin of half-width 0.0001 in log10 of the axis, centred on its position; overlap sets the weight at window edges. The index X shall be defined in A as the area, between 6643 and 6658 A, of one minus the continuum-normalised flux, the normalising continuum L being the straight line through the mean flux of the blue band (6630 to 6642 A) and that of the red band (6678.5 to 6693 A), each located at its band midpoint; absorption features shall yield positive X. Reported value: -1.1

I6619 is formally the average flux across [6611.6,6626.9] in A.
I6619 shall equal 10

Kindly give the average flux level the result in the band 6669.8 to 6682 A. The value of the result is 10.1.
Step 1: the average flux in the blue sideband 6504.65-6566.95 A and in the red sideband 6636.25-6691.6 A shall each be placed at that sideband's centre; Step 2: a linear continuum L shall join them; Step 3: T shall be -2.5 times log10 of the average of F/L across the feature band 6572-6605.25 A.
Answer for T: -0.01 mag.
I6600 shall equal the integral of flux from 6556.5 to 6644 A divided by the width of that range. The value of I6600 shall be 9.99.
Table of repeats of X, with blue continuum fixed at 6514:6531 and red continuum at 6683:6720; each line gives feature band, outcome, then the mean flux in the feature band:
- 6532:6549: 1.00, 9.37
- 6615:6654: -1.55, 10.3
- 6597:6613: -0.83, 10.5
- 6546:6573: 2.19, 9.14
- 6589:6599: -0.08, 10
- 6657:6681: -1.08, 10.4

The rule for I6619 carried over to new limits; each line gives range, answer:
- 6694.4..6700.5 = 9.96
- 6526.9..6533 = 12.3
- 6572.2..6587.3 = 9.83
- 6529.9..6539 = 11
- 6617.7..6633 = 10.3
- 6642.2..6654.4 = 10.9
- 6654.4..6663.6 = 11.1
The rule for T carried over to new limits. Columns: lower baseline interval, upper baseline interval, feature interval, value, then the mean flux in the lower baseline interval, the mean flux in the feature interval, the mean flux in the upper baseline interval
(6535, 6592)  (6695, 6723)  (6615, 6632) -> -0.05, 9.32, 10.1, 9.97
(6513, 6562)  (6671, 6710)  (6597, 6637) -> -0.05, 9.54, 10.2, 9.98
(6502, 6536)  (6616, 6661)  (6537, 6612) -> 0.08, 10.1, 9.59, 10.5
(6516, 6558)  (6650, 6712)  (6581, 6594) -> 0.03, 9.59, 9.58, 10.2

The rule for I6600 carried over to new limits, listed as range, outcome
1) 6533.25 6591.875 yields 9.37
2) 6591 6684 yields 10.4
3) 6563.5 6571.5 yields 9.35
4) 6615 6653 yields 10.3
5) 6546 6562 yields 8.93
